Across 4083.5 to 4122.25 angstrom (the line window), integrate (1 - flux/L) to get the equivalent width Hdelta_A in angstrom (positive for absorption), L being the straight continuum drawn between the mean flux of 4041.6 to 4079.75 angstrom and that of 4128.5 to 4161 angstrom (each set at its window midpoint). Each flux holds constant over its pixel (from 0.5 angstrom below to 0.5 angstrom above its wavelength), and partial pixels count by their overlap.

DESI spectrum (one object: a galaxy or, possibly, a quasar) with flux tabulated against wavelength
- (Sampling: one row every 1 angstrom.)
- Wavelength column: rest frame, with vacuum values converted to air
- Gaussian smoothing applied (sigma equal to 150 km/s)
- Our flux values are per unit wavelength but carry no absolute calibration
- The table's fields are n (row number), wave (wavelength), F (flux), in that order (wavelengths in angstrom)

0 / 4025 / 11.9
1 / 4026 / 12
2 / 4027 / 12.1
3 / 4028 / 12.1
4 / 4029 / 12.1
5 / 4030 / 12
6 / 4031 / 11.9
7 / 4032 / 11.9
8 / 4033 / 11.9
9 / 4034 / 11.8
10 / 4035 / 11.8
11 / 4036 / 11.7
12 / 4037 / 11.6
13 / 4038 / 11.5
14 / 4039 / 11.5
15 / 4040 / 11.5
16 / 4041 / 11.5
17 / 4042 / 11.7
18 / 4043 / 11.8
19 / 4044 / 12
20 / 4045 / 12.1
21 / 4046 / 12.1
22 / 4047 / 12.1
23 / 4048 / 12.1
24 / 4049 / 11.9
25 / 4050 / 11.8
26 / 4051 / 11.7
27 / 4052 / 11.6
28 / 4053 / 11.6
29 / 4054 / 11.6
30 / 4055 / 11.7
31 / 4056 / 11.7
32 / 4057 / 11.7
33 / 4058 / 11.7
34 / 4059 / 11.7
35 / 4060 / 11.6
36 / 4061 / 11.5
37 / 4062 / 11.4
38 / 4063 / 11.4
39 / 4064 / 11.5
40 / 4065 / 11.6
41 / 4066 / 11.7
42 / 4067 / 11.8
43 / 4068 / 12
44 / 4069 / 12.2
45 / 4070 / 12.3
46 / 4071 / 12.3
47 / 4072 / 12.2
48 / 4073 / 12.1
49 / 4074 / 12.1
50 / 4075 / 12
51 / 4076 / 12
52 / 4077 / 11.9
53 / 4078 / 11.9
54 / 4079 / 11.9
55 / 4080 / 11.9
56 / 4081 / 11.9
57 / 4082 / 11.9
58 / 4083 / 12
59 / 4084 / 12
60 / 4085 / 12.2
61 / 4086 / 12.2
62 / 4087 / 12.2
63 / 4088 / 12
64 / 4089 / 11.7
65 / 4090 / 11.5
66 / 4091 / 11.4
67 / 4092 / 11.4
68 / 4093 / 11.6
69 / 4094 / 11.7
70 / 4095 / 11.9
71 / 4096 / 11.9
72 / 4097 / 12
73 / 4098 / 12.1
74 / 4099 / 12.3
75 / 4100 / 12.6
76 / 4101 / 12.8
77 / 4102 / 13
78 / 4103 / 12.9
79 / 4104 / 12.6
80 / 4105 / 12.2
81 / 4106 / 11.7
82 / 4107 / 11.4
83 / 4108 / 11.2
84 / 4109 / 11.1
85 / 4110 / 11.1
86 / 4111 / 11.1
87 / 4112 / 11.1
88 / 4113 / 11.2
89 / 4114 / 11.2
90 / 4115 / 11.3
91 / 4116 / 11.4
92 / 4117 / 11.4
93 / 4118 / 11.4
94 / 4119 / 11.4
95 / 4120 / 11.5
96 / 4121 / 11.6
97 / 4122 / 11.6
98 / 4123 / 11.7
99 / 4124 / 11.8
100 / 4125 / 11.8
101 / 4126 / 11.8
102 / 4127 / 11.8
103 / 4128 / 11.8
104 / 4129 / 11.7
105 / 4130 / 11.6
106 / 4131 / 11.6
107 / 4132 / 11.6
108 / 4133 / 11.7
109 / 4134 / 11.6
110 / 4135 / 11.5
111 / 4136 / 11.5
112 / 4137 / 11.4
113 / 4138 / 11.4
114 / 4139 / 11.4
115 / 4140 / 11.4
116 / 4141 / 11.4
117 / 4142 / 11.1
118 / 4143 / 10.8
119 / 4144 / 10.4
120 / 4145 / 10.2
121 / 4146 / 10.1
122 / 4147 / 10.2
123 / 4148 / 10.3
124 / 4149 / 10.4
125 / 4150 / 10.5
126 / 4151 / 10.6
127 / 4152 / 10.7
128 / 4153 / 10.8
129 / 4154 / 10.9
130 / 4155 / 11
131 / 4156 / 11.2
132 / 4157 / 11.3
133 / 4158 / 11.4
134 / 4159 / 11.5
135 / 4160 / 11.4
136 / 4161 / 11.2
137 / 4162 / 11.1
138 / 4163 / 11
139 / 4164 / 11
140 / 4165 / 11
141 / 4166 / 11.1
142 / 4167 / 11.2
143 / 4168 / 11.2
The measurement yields -1.0 angstrom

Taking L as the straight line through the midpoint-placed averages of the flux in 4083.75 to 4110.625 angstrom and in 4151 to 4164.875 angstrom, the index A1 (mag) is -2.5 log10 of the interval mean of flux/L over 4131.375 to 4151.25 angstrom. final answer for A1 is 0.03 mag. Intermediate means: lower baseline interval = 11.9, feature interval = 11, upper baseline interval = 11.1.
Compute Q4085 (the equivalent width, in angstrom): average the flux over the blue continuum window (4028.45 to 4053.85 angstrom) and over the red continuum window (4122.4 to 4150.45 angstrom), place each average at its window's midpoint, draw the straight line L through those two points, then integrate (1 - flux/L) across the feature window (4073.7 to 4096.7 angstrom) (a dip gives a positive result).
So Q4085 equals -0.7 angstrom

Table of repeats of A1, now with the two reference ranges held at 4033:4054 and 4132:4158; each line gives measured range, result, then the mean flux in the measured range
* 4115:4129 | -0.04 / 11.6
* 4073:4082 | -0.04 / 12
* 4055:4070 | -0.01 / 11.7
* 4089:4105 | -0.07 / 12.1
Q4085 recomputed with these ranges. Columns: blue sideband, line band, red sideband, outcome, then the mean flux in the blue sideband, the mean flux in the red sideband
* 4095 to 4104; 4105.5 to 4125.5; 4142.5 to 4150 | 0.5 angstrom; 12.4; 10.4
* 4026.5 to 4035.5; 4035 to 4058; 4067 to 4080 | 0.5 angstrom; 12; 12.1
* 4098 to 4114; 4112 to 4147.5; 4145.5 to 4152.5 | -0.9 angstrom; 11.9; 10.4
